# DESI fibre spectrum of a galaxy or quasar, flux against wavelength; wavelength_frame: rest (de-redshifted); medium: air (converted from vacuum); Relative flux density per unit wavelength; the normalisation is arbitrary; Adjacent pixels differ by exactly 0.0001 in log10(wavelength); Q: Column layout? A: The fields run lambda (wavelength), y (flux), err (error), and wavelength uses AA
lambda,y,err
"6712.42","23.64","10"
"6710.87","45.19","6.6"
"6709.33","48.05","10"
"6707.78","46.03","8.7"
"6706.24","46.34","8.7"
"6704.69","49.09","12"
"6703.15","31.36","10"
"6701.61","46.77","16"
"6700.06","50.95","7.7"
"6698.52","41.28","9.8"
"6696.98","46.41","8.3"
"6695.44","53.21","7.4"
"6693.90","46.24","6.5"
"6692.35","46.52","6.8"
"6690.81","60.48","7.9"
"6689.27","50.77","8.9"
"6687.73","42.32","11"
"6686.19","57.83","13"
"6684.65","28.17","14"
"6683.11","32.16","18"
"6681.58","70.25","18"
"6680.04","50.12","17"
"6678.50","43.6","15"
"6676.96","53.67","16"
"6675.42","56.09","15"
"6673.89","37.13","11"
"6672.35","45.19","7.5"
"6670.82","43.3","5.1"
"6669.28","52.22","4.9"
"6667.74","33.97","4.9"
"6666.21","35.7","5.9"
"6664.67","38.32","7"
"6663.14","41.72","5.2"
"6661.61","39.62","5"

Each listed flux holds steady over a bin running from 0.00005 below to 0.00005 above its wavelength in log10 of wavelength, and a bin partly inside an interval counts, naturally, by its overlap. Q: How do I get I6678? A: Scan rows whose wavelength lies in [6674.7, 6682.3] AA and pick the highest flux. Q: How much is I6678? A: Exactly 70.25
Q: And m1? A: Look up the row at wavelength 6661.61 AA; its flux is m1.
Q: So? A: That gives 39.62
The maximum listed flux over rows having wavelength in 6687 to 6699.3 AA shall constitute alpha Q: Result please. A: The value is 60.48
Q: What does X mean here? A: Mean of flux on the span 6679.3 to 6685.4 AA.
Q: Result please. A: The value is 45.2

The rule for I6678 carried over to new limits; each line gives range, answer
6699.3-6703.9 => 50.95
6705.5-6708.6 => 46.34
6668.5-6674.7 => 52.22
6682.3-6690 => 57.83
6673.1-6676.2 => 56.09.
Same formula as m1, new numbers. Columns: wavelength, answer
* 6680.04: 50.12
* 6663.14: 41.72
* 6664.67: 38.32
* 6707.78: 46.03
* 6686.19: 57.83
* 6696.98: 46.41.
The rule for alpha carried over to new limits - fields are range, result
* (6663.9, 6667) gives 38.32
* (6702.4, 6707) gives 49.09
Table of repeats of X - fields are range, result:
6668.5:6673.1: 46.9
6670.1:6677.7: 47.1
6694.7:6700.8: 48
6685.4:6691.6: 52.8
